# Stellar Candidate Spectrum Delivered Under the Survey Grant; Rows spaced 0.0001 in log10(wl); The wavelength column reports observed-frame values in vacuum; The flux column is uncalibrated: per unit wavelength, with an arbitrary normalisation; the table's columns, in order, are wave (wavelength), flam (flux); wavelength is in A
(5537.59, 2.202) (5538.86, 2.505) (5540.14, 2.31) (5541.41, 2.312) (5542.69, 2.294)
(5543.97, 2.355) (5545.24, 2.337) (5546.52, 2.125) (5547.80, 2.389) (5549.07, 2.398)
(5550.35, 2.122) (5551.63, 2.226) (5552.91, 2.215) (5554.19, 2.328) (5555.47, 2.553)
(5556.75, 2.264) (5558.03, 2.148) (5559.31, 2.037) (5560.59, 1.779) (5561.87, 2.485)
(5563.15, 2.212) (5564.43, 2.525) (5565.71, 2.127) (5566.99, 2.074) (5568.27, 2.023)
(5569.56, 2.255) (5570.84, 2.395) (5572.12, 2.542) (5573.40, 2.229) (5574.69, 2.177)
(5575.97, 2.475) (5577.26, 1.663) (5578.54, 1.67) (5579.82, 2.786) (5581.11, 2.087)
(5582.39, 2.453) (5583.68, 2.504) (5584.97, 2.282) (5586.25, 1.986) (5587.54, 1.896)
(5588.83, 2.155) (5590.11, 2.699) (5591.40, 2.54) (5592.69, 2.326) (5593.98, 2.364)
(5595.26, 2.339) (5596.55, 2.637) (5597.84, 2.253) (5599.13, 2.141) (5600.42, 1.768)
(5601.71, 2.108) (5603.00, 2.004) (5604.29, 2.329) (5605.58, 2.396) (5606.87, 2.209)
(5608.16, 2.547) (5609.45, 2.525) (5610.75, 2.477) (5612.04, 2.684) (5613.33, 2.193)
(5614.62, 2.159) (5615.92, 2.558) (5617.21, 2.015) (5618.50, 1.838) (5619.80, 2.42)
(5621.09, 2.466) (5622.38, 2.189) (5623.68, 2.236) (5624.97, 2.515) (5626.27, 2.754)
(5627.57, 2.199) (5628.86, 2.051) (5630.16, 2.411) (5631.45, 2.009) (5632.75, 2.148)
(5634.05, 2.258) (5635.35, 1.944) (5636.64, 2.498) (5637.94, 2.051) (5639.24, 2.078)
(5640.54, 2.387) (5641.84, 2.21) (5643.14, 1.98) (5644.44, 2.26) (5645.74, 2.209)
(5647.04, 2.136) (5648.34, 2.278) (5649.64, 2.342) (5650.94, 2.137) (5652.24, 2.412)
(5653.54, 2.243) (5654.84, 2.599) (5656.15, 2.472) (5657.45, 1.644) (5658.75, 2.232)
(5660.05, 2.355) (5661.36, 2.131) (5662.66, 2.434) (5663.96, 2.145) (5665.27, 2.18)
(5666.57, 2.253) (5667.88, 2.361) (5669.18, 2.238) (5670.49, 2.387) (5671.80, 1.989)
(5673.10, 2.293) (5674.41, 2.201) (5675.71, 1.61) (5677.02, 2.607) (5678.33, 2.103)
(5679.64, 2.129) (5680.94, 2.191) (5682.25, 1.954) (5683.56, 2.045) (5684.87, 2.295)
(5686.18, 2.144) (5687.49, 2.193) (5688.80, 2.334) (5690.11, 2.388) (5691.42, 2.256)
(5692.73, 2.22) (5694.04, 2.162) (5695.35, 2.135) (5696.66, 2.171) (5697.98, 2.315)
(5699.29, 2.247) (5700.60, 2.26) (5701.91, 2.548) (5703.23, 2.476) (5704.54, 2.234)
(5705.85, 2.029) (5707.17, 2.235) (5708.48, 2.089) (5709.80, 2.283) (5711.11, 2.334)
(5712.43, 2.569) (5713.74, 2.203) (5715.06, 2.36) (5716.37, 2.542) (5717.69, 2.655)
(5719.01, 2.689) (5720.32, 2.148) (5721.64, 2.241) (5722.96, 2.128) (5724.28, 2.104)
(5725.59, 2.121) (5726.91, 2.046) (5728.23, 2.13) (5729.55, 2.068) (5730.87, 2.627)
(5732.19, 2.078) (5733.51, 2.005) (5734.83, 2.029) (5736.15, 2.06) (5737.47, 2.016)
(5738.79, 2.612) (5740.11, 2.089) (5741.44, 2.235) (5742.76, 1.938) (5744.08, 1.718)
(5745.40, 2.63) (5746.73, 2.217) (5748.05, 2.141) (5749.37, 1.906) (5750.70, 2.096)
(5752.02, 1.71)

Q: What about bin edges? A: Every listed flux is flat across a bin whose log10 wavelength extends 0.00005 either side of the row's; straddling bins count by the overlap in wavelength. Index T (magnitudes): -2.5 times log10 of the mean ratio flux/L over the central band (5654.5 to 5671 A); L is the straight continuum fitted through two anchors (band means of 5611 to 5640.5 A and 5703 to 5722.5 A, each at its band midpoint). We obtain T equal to 0.018 mag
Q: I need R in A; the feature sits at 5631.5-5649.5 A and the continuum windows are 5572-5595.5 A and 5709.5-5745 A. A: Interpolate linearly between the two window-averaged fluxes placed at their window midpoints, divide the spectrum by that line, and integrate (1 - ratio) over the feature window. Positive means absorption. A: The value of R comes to 0.5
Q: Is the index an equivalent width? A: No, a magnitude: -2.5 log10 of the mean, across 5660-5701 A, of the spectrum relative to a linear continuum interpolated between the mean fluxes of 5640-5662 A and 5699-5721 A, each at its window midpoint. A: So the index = 0.04 mag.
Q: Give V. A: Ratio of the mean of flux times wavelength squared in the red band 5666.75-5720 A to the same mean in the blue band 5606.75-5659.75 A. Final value 1.0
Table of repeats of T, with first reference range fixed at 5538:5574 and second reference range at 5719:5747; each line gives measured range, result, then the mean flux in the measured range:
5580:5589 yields 0.01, 2.22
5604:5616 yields -0.08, 2.4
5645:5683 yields 0.00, 2.22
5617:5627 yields -0.04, 2.32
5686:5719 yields -0.06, 2.31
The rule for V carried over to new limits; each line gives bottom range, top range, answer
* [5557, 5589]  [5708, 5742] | 1.08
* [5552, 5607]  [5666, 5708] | 1.03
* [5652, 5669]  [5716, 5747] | 1.00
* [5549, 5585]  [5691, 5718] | 1.08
